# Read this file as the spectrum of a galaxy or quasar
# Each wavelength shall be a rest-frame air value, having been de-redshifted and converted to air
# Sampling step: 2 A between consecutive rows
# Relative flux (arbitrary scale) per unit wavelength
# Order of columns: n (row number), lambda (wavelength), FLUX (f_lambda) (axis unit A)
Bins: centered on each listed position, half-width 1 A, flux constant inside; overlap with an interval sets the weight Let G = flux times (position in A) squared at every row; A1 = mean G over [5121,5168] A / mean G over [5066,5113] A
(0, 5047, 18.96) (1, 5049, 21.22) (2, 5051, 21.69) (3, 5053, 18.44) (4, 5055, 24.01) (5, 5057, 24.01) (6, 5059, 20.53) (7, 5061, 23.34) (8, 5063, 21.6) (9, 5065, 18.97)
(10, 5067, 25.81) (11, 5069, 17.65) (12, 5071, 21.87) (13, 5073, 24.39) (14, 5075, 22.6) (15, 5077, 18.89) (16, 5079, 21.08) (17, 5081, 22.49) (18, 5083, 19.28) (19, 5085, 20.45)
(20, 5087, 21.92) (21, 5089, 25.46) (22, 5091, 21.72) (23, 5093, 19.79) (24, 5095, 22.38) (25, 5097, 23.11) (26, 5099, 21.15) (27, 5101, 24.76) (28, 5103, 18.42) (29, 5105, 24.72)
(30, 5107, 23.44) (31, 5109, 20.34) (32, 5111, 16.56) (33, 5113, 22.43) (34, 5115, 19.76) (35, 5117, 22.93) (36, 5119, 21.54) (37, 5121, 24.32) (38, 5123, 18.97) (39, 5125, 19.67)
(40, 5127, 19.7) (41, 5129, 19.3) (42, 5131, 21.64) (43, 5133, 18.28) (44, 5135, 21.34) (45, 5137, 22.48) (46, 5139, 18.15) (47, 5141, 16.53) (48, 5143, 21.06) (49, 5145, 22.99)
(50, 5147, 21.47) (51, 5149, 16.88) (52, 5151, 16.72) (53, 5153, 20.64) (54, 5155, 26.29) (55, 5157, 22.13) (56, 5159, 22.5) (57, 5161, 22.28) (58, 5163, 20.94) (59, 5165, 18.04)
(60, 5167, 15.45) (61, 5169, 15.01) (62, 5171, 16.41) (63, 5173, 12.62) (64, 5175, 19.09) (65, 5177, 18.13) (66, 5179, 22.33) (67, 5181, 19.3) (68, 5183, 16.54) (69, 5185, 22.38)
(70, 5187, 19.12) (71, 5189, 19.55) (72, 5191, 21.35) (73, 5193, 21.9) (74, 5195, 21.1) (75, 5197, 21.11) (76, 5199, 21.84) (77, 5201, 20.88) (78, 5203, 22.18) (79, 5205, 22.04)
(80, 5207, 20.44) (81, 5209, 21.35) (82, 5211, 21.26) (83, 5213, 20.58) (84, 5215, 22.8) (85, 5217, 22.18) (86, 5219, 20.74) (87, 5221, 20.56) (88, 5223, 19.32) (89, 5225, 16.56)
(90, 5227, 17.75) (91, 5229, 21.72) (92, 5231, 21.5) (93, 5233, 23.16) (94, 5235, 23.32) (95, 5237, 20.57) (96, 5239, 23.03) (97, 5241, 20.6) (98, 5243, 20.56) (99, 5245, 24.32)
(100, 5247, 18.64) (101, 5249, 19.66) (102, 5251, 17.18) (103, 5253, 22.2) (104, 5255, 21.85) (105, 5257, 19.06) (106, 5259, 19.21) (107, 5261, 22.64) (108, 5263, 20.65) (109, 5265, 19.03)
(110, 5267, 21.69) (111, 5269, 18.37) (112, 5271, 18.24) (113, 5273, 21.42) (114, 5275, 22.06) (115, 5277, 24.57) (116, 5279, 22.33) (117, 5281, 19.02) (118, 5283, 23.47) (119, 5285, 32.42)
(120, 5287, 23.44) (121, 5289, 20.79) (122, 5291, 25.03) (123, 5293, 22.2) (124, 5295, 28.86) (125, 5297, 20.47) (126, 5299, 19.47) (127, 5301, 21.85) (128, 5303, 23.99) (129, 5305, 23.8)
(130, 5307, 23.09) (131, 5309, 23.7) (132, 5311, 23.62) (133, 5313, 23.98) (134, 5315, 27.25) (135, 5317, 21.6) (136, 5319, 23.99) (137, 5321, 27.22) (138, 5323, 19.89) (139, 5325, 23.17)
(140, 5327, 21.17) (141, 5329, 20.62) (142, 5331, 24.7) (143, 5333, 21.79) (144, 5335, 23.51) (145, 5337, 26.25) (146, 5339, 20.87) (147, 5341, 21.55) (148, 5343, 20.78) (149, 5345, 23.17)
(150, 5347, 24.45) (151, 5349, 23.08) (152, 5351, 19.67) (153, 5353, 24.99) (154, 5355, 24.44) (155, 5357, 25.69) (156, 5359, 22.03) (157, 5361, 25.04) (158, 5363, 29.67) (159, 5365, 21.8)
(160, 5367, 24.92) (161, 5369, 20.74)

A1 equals 1.0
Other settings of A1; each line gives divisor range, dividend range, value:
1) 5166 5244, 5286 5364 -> 1.21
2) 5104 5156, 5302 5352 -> 1.20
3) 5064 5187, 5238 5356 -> 1.17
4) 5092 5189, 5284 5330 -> 1.24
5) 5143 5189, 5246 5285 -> 1.12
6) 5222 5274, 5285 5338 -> 1.17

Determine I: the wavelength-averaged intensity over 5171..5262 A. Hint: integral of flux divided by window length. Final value 20.5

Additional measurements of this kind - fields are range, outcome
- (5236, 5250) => 21.1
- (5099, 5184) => 20.1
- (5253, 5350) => 22.6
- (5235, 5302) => 21.7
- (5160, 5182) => 18.1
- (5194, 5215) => 21.4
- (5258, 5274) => 20.2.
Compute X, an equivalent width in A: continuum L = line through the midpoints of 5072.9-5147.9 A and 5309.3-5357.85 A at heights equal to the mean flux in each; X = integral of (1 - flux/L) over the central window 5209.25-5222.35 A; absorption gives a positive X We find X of 0.5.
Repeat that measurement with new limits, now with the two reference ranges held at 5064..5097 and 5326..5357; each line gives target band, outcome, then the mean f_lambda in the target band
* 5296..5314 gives 0.0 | 22.7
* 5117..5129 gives 0.5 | 20.9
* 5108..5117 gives 0.7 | 20.1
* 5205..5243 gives 2.2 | 21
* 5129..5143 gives 1.3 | 19.8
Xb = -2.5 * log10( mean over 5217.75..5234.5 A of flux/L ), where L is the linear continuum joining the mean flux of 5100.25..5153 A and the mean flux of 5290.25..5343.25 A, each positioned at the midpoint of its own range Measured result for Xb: 0.083 mag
